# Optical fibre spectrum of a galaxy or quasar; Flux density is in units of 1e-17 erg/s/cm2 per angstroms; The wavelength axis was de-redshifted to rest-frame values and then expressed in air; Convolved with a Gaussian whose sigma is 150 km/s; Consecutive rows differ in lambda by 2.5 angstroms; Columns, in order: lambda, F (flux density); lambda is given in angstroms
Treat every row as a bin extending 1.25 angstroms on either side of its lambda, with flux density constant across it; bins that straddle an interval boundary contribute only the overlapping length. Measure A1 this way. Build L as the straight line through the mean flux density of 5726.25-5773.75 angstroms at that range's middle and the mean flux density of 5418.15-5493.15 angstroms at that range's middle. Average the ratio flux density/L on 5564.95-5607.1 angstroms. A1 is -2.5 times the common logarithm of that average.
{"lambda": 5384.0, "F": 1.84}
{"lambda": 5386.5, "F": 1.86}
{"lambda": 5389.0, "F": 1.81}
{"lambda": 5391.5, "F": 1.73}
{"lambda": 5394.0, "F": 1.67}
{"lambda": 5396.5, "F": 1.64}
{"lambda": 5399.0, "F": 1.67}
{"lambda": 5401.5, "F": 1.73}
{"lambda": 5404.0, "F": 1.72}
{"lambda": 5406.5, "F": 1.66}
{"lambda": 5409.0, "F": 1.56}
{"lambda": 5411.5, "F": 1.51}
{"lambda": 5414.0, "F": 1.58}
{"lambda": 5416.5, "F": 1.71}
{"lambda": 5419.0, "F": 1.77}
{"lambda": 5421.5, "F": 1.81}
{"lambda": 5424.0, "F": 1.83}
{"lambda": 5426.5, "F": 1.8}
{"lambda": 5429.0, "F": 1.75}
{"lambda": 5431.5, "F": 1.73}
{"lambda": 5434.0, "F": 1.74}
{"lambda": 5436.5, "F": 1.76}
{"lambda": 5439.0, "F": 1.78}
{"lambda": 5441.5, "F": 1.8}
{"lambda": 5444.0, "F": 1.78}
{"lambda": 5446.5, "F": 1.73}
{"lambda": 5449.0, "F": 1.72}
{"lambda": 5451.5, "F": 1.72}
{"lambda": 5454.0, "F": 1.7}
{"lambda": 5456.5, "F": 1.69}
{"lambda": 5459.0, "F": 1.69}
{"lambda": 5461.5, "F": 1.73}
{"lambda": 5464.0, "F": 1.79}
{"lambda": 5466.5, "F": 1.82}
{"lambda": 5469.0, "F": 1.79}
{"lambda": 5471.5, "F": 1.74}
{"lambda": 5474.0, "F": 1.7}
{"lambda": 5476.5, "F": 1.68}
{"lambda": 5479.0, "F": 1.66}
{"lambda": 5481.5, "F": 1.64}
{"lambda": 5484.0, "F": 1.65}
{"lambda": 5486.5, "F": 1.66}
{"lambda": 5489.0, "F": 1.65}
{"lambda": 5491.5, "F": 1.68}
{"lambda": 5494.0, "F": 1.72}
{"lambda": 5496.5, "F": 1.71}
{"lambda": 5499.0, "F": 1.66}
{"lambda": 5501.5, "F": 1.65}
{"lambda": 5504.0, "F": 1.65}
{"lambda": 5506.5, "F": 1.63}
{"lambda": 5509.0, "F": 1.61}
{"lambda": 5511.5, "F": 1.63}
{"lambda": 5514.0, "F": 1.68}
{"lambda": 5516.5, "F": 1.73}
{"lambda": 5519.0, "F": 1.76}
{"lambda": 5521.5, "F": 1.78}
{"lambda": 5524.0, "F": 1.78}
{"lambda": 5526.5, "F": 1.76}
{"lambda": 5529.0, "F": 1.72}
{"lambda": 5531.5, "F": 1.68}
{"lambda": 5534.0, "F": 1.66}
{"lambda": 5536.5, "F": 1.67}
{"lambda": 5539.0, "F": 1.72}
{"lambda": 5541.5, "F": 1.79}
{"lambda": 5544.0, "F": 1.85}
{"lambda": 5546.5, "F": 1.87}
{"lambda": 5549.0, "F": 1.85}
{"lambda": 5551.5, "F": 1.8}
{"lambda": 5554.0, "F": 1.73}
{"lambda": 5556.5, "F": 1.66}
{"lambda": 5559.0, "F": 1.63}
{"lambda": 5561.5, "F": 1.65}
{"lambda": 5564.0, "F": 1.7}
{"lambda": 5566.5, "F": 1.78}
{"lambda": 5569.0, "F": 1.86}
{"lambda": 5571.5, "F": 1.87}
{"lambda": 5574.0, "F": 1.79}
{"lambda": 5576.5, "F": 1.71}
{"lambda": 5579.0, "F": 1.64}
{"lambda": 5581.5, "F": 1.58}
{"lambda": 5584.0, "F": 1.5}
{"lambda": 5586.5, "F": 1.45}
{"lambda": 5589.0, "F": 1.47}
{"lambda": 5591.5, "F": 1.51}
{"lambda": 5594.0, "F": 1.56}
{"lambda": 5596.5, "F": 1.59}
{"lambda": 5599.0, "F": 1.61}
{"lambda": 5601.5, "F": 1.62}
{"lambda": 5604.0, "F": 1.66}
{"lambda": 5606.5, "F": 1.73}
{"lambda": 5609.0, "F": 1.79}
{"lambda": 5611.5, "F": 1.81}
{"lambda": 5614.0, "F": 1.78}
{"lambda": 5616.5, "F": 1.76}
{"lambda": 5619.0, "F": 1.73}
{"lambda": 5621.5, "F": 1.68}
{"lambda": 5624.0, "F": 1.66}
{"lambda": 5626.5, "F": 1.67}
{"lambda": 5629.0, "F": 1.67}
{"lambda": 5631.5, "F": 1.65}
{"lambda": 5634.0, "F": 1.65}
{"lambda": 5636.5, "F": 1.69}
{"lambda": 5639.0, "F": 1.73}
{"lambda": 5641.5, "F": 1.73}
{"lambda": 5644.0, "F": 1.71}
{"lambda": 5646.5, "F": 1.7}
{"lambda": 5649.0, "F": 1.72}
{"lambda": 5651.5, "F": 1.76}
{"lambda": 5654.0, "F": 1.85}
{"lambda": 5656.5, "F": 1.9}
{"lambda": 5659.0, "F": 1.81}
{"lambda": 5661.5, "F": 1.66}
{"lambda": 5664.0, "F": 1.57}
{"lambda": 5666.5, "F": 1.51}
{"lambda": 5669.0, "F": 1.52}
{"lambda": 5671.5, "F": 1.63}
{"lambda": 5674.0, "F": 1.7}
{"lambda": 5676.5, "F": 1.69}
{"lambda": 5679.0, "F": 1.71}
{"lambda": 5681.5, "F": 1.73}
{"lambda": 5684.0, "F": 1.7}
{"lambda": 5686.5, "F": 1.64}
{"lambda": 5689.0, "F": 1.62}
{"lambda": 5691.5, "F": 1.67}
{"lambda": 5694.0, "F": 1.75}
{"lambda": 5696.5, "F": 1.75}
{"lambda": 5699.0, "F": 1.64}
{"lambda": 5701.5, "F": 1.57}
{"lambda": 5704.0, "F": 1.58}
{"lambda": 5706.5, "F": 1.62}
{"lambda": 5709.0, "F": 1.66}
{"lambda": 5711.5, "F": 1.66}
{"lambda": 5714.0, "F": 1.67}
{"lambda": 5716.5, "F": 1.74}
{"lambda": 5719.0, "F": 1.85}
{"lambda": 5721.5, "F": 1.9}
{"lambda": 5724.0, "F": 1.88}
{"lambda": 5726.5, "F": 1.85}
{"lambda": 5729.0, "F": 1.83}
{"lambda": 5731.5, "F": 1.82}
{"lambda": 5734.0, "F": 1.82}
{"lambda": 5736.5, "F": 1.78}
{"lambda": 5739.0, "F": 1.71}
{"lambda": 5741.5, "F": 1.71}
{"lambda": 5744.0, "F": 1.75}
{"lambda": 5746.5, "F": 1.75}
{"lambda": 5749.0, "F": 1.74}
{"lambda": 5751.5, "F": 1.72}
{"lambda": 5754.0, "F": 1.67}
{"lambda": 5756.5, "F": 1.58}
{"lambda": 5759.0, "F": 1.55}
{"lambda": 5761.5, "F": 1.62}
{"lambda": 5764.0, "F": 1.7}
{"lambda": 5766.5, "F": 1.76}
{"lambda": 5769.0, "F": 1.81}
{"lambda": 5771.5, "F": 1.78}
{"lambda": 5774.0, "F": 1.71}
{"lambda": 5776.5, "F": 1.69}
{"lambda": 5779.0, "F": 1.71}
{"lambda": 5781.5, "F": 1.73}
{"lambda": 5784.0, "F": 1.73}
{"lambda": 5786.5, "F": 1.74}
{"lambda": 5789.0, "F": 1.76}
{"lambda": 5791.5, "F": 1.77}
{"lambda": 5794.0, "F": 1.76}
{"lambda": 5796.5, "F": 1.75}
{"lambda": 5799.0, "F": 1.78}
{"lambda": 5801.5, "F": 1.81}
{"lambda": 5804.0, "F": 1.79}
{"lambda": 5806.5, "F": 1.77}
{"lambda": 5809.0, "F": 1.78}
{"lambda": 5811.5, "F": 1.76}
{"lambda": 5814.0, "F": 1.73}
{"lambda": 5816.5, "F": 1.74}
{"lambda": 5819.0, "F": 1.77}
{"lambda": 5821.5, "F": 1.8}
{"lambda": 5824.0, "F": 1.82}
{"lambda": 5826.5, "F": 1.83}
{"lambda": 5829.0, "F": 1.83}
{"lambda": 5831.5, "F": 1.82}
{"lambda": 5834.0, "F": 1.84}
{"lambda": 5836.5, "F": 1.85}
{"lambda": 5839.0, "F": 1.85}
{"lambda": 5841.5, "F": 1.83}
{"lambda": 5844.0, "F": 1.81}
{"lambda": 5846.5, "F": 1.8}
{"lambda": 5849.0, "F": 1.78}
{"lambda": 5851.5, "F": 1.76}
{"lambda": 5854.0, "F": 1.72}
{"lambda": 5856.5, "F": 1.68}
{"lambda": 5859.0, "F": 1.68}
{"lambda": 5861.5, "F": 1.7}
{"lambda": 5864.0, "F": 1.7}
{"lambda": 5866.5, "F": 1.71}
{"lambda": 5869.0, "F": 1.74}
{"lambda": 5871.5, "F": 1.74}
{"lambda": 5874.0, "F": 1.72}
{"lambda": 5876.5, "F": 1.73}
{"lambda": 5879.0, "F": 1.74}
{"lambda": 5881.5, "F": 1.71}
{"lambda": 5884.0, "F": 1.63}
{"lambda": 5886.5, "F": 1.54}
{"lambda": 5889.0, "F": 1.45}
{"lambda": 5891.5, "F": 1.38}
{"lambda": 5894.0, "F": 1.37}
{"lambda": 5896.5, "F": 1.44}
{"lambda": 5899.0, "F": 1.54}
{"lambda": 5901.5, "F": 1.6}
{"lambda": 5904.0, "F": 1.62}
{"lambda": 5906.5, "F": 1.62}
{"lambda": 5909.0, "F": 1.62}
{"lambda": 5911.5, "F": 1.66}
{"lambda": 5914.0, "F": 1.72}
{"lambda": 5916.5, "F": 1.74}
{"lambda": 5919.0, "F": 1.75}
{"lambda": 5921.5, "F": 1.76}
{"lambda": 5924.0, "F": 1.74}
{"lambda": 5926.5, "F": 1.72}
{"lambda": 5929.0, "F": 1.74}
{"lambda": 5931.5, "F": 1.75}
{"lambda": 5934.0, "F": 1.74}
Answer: 0.06 mag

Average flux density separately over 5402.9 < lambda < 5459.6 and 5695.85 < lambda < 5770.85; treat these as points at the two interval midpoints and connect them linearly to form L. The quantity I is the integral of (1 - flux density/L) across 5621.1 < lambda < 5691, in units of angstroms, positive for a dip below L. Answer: 1.40 angstroms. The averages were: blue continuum 1.72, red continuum 1.72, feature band 1.69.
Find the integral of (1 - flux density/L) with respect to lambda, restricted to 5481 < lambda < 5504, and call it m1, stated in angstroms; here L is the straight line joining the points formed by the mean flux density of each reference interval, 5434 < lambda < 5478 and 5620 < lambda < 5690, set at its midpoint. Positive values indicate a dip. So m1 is 0.8 angstroms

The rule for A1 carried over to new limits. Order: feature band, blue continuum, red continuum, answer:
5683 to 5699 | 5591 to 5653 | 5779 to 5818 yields 0.02 mag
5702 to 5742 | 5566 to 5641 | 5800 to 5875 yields -0.02 mag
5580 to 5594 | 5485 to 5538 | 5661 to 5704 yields 0.11 mag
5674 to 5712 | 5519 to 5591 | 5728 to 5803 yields 0.04 mag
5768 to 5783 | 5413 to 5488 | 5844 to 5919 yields -0.04 mag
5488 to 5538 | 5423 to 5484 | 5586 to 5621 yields 0.01 mag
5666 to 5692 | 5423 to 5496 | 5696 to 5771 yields 0.05 mag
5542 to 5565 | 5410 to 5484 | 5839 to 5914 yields -0.03 mag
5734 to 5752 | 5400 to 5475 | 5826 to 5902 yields -0.03 mag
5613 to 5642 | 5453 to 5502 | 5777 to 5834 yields 0.02 mag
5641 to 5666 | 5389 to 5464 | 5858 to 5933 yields -0.03 mag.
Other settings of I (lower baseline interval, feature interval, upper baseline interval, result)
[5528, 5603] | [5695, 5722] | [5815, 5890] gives 0.39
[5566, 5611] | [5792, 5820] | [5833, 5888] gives -0.77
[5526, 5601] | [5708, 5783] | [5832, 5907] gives -2.53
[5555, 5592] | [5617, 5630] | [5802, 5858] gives -0.03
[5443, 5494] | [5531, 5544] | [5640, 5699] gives -0.10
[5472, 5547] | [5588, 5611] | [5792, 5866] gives 1.31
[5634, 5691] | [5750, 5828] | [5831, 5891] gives -1.19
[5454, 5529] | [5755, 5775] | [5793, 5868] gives 0.82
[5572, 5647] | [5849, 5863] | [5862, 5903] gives -0.86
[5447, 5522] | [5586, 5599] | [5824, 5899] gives 1.30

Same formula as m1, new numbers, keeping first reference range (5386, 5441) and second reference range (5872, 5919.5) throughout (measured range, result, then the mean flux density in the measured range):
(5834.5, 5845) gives -1.4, 1.84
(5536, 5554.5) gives -1.1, 1.79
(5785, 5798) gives -1.0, 1.76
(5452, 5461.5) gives 0.0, 1.7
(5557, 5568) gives 0.0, 1.69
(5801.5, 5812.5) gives -1.0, 1.78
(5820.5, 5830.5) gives -1.2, 1.82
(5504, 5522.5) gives 0.1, 1.68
